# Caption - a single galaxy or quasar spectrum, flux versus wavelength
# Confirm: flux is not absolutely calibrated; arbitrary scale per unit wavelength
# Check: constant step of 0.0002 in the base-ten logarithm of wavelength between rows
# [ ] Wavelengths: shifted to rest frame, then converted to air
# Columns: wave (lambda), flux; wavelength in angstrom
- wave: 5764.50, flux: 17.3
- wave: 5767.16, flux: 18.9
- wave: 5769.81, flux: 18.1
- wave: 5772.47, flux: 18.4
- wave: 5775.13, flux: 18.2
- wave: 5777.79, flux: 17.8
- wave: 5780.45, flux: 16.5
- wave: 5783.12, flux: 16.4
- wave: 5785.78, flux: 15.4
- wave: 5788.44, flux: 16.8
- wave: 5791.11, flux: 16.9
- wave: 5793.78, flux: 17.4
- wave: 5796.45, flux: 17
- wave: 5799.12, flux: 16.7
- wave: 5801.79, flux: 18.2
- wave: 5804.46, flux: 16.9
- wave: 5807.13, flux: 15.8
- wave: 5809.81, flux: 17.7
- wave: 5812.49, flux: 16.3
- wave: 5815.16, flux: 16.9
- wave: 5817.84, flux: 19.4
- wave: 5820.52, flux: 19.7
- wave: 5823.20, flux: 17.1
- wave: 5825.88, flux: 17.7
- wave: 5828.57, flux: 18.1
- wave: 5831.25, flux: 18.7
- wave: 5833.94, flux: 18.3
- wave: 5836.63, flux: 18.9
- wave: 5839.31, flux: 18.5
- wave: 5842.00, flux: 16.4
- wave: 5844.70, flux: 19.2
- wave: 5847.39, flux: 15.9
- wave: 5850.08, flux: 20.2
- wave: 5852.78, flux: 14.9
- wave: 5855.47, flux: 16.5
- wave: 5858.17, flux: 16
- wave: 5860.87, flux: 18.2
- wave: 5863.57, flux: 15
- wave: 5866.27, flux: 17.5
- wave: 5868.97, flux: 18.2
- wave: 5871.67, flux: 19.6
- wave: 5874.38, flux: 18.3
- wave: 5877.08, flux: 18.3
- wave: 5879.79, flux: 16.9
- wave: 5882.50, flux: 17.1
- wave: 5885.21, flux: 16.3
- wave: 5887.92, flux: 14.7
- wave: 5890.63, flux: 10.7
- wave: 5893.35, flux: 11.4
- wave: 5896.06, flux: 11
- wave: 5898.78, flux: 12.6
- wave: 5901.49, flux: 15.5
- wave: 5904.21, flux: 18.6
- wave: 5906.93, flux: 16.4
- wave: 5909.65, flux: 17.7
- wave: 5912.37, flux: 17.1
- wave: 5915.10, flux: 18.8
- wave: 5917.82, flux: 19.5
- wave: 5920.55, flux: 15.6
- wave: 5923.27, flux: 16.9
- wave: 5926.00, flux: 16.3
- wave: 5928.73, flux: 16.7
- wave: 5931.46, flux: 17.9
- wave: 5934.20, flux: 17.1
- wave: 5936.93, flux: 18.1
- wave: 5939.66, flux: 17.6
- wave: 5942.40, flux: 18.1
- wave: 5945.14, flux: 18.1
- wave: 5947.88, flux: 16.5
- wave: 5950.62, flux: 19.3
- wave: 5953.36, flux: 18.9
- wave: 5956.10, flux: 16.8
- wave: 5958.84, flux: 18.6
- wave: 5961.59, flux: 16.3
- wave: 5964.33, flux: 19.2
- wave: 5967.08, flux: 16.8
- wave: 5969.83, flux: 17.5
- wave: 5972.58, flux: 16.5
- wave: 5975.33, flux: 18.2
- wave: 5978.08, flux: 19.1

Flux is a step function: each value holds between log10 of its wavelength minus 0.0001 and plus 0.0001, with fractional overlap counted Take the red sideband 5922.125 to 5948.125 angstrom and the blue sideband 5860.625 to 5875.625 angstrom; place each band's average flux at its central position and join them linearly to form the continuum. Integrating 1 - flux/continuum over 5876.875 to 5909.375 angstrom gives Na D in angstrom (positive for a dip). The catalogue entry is 5.0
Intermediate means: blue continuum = 17.8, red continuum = 17.4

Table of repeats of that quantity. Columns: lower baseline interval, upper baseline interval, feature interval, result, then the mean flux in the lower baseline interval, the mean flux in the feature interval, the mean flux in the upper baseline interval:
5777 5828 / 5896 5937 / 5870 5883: -0.9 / 17.2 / 18.1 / 16.7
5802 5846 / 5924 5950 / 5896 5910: 1.6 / 17.9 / 15.5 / 17.4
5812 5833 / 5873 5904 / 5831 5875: -2.7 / 18.1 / 17.6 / 14.9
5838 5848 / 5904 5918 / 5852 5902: 5.6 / 17.6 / 15.7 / 17.8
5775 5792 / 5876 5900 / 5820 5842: -3.6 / 16.8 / 18.2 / 14.3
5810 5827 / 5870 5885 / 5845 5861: 0.8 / 17.8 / 17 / 17.9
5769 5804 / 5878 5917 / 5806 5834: -1.9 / 17.2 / 17.8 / 15.4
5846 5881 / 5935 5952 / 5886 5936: 5.3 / 17.4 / 15.8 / 17.9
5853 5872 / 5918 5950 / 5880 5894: 2.2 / 17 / 14.4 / 17.3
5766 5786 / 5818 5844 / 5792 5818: 1.1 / 17.6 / 17.1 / 18.2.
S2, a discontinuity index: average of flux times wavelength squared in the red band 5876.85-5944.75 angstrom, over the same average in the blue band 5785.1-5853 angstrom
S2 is 1.0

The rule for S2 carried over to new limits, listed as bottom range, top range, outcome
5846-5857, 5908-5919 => 1.10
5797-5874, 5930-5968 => 1.05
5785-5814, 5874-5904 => 0.91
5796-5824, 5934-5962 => 1.07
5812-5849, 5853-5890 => 0.95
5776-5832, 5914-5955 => 1.07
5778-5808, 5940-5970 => 1.12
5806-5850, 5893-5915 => 0.89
